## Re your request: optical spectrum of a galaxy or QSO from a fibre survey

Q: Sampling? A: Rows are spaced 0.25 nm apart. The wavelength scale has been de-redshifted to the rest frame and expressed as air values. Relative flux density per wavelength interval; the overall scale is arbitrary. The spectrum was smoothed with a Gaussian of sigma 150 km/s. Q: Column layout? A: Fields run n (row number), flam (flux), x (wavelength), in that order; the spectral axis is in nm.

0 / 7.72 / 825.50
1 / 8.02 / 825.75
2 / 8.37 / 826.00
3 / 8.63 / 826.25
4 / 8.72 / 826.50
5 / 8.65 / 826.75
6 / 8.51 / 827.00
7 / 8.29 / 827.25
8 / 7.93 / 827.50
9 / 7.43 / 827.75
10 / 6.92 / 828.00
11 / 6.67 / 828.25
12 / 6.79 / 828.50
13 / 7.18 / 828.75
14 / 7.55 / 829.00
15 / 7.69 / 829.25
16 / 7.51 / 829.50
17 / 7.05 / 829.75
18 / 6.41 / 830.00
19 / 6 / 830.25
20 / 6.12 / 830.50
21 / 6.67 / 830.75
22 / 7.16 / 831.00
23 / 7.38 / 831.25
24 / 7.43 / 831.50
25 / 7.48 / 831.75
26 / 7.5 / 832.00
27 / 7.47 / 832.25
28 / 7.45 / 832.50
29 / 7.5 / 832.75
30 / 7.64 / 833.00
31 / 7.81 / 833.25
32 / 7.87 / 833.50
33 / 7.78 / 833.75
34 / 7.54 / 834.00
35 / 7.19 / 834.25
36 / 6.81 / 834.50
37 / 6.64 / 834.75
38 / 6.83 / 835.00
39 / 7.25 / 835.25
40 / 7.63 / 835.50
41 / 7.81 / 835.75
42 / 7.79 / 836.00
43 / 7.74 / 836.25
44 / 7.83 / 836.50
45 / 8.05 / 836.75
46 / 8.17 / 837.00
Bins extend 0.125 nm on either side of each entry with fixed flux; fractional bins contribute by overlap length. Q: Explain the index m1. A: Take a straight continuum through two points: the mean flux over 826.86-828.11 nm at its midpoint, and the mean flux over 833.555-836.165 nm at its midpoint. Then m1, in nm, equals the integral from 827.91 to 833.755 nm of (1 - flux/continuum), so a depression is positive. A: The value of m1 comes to 0.31 nm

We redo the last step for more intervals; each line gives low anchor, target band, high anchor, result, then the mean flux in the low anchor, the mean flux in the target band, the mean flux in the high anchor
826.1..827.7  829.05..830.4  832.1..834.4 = 0.183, 8.41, 6.95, 7.57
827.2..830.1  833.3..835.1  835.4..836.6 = 0.087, 7.27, 7.27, 7.76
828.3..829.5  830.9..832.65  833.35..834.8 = -0.023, 7.28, 7.41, 7.35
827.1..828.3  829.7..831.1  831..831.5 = 0.161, 7.52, 6.53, 7.34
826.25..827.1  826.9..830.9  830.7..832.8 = 0.456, 8.63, 7.16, 7.36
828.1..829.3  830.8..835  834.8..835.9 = -0.070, 7.14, 7.38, 7.34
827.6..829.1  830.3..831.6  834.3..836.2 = 0.050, 7.1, 6.89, 7.27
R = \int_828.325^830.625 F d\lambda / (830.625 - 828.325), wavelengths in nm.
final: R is 6.92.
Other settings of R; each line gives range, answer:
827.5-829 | 7.12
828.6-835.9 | 7.25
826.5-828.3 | 7.88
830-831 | 6.39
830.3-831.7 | 6.93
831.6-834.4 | 7.56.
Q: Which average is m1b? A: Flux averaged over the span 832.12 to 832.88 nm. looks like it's 7.47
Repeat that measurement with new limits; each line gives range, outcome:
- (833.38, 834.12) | 7.73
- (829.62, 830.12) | 6.74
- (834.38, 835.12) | 6.76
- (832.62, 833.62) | 7.7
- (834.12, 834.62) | 7.01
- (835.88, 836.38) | 7.77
